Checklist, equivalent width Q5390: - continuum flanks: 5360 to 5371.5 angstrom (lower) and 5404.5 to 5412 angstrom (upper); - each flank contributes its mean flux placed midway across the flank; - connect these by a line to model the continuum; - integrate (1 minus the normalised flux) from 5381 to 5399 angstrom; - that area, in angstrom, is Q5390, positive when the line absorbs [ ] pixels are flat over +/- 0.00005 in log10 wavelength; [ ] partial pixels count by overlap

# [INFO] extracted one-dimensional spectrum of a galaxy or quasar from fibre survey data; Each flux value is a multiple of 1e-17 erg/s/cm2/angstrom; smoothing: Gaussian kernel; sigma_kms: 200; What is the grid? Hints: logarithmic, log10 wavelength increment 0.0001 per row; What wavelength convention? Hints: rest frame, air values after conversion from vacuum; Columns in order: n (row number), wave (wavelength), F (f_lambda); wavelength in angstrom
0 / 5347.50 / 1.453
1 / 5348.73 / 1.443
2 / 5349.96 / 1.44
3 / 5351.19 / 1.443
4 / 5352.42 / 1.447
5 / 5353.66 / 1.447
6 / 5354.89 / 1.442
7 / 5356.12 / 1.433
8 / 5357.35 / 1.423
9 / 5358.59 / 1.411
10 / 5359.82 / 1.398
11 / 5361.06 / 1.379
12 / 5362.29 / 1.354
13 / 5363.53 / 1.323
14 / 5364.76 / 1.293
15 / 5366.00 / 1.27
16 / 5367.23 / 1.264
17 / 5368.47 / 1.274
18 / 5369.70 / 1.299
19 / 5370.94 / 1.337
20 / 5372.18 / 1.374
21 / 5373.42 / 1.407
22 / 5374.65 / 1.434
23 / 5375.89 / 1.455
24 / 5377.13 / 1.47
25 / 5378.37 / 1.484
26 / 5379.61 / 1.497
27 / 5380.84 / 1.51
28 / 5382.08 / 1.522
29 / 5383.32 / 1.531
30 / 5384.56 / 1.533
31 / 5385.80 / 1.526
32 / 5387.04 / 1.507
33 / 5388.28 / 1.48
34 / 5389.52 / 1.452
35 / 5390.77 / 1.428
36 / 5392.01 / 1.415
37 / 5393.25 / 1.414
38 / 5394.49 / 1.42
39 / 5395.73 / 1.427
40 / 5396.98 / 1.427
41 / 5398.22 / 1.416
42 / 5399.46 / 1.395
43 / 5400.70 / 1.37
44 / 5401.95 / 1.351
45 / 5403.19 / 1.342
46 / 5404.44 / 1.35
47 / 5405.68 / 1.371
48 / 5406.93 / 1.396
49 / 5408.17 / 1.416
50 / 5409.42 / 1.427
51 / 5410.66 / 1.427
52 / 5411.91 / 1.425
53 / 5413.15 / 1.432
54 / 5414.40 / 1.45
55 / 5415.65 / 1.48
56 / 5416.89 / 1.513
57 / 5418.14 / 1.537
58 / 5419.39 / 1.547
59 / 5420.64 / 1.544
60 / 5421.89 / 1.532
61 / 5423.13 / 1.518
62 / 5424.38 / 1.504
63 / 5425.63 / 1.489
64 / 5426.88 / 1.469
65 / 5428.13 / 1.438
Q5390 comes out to -1.3 angstrom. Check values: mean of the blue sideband 1.31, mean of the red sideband 1.41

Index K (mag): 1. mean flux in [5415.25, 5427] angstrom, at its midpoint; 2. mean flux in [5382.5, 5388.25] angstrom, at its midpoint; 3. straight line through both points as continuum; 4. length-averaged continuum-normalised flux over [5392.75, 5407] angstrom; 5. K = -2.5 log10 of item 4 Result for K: 0.096 mag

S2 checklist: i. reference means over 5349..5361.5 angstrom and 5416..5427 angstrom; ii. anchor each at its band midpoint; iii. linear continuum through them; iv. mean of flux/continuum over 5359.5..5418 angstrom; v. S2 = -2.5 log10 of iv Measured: 0.04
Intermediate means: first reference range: 1.43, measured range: 1.42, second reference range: 1.52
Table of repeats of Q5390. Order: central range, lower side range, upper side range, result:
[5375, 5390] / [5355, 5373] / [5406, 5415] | -1.3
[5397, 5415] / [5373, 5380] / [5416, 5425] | 1.3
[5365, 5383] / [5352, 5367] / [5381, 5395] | 0.4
